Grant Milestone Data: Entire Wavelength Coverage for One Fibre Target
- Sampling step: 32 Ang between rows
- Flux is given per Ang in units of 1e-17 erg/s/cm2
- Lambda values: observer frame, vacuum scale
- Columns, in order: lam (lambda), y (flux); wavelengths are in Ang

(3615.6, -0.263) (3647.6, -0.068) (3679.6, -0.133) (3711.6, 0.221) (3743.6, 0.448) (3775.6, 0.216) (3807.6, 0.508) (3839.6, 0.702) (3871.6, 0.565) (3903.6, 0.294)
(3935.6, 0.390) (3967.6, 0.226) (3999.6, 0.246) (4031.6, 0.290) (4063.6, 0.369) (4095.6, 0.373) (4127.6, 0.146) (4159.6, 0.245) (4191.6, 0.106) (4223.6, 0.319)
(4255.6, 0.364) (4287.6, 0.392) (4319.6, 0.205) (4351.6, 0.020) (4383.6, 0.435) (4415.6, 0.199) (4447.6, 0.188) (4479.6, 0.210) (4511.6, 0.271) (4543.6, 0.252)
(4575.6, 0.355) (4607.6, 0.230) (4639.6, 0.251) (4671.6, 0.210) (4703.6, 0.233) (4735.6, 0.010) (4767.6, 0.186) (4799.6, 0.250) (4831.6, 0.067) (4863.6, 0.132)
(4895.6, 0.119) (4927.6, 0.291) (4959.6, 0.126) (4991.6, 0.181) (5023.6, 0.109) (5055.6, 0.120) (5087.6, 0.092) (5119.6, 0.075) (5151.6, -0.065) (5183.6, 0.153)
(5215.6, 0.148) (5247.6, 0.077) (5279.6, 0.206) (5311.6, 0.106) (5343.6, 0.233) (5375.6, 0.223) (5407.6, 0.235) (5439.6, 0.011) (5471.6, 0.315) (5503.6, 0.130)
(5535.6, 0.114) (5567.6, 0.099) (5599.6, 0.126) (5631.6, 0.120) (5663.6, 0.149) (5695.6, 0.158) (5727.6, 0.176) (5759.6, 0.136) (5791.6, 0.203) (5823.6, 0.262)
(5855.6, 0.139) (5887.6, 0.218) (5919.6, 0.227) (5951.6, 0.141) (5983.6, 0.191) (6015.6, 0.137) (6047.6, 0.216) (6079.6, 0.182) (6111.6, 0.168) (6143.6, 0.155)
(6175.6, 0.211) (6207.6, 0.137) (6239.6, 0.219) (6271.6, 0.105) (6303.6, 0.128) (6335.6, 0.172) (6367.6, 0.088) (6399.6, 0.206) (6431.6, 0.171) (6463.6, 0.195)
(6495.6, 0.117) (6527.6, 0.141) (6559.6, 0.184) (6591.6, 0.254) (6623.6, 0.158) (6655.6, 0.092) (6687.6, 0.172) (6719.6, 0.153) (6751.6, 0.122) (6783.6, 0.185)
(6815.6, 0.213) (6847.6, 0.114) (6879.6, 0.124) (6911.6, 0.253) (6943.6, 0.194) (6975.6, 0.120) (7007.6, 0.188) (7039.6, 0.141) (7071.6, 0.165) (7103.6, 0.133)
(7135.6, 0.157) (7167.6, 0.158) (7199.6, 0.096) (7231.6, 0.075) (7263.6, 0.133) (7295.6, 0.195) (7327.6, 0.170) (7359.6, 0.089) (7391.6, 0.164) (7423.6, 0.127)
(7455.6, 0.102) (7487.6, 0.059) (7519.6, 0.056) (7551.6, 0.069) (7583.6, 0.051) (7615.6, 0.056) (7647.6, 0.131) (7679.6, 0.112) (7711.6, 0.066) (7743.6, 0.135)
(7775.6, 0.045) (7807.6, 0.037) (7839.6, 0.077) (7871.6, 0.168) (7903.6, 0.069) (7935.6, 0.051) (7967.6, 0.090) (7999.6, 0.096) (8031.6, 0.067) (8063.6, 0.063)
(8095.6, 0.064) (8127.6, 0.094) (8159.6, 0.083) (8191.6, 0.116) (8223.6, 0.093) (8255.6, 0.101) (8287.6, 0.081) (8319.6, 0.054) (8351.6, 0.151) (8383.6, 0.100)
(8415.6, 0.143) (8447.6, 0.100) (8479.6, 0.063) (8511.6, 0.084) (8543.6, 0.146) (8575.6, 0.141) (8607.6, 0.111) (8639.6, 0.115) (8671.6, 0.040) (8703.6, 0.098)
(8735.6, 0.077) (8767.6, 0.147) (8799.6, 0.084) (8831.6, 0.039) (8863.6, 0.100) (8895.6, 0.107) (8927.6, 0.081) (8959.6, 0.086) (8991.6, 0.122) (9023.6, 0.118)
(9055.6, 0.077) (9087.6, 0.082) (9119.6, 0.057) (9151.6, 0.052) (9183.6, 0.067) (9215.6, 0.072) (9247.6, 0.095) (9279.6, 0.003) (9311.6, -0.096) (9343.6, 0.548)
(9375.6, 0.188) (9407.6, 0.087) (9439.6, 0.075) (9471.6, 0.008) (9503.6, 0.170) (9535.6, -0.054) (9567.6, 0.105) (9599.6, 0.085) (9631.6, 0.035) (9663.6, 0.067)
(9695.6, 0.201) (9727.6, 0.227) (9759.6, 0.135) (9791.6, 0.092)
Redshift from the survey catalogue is 1.51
